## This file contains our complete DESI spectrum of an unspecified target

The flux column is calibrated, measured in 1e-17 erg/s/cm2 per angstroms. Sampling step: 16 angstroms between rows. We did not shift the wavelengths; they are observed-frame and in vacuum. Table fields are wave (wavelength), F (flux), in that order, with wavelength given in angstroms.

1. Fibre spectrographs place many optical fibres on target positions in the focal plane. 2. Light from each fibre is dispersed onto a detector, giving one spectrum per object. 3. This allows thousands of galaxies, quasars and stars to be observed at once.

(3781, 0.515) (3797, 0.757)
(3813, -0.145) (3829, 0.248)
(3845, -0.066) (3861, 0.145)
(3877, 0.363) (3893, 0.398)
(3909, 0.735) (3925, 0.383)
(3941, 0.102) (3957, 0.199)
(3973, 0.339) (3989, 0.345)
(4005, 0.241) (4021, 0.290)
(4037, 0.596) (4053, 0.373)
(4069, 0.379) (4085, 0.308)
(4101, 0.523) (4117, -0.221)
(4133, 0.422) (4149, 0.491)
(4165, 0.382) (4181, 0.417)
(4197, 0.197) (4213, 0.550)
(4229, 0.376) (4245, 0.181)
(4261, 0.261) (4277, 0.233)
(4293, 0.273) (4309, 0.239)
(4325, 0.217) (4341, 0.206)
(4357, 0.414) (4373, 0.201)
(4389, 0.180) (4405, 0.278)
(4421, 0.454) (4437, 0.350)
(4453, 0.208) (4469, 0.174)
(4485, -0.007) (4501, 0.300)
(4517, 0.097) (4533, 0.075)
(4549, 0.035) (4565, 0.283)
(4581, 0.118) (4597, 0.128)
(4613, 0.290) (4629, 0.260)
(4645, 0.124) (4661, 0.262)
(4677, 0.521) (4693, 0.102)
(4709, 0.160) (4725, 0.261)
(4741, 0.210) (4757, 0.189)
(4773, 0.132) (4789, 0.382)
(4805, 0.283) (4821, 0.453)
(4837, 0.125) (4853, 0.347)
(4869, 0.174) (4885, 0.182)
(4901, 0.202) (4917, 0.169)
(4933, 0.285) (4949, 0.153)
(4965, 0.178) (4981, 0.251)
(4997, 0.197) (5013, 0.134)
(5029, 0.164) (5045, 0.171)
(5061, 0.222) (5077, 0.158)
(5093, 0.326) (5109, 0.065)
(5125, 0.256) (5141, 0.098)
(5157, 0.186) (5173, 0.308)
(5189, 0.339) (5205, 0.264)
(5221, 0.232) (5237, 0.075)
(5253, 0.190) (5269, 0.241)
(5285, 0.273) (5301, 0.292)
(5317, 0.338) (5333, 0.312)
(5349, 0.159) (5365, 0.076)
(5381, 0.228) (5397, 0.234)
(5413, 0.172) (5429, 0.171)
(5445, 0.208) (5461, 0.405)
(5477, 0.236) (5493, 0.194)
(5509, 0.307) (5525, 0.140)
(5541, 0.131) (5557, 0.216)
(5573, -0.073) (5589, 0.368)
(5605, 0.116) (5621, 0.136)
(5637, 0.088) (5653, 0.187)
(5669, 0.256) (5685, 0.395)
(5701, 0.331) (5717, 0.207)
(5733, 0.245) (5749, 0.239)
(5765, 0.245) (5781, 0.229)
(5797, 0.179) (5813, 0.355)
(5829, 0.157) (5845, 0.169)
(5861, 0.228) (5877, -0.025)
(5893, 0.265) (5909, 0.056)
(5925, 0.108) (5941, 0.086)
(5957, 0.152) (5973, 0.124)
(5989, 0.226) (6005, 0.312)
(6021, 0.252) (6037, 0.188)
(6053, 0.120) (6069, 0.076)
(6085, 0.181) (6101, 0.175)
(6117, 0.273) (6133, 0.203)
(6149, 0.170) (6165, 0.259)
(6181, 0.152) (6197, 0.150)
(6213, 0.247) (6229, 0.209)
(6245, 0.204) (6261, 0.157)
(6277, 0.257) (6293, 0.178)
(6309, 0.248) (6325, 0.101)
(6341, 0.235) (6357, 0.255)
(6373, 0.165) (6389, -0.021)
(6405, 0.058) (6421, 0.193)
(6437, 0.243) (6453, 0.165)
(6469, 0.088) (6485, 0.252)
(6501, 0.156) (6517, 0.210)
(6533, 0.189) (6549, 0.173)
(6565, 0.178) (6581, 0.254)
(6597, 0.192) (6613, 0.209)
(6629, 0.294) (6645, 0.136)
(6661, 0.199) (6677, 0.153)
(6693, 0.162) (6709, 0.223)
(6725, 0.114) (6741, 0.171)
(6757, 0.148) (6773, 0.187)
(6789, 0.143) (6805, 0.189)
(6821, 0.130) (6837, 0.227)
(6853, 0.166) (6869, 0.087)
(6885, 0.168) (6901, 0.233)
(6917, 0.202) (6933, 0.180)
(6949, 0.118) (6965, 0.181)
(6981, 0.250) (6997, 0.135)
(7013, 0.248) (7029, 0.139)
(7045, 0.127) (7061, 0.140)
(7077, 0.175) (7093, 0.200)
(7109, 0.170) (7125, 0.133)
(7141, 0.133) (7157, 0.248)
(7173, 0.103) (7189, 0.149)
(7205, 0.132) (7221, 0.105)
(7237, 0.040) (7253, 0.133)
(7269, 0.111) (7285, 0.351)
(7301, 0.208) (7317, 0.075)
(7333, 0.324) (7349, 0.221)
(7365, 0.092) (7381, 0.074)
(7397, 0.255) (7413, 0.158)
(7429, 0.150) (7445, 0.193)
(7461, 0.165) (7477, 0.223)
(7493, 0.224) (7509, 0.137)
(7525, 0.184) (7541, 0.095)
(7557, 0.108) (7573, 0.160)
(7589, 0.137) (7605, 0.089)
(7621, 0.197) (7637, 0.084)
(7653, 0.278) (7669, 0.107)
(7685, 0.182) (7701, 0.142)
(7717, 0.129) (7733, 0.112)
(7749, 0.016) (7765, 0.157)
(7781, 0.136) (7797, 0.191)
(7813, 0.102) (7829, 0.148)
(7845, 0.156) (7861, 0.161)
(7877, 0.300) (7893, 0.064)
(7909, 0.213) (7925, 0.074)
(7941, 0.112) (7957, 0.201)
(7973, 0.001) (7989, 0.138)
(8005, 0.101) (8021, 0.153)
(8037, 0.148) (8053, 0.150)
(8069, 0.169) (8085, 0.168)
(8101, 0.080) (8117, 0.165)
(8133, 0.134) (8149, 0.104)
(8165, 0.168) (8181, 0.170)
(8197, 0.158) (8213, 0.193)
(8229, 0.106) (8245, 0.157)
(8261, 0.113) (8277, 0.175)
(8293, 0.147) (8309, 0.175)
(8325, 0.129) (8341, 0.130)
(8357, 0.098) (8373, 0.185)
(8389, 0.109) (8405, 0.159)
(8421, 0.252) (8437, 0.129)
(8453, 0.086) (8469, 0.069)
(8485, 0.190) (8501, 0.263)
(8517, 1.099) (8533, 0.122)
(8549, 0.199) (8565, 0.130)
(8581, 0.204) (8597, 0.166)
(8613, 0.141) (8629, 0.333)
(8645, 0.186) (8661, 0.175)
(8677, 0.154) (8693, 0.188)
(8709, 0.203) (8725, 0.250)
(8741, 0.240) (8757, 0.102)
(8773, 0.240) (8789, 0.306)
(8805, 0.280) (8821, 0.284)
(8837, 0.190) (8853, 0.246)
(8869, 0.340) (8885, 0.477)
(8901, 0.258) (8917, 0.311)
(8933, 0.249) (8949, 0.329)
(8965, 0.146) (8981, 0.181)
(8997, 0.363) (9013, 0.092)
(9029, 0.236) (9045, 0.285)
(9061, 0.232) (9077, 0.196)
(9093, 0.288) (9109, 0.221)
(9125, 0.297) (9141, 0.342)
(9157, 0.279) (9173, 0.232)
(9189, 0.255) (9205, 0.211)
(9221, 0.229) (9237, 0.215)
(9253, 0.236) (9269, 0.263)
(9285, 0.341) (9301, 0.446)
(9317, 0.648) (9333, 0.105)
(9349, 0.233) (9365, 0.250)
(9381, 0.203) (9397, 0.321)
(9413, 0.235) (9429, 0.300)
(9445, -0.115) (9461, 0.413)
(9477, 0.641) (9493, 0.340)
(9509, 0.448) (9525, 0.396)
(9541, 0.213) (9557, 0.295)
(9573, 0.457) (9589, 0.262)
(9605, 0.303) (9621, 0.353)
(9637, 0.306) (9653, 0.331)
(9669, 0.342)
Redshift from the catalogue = 1.284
